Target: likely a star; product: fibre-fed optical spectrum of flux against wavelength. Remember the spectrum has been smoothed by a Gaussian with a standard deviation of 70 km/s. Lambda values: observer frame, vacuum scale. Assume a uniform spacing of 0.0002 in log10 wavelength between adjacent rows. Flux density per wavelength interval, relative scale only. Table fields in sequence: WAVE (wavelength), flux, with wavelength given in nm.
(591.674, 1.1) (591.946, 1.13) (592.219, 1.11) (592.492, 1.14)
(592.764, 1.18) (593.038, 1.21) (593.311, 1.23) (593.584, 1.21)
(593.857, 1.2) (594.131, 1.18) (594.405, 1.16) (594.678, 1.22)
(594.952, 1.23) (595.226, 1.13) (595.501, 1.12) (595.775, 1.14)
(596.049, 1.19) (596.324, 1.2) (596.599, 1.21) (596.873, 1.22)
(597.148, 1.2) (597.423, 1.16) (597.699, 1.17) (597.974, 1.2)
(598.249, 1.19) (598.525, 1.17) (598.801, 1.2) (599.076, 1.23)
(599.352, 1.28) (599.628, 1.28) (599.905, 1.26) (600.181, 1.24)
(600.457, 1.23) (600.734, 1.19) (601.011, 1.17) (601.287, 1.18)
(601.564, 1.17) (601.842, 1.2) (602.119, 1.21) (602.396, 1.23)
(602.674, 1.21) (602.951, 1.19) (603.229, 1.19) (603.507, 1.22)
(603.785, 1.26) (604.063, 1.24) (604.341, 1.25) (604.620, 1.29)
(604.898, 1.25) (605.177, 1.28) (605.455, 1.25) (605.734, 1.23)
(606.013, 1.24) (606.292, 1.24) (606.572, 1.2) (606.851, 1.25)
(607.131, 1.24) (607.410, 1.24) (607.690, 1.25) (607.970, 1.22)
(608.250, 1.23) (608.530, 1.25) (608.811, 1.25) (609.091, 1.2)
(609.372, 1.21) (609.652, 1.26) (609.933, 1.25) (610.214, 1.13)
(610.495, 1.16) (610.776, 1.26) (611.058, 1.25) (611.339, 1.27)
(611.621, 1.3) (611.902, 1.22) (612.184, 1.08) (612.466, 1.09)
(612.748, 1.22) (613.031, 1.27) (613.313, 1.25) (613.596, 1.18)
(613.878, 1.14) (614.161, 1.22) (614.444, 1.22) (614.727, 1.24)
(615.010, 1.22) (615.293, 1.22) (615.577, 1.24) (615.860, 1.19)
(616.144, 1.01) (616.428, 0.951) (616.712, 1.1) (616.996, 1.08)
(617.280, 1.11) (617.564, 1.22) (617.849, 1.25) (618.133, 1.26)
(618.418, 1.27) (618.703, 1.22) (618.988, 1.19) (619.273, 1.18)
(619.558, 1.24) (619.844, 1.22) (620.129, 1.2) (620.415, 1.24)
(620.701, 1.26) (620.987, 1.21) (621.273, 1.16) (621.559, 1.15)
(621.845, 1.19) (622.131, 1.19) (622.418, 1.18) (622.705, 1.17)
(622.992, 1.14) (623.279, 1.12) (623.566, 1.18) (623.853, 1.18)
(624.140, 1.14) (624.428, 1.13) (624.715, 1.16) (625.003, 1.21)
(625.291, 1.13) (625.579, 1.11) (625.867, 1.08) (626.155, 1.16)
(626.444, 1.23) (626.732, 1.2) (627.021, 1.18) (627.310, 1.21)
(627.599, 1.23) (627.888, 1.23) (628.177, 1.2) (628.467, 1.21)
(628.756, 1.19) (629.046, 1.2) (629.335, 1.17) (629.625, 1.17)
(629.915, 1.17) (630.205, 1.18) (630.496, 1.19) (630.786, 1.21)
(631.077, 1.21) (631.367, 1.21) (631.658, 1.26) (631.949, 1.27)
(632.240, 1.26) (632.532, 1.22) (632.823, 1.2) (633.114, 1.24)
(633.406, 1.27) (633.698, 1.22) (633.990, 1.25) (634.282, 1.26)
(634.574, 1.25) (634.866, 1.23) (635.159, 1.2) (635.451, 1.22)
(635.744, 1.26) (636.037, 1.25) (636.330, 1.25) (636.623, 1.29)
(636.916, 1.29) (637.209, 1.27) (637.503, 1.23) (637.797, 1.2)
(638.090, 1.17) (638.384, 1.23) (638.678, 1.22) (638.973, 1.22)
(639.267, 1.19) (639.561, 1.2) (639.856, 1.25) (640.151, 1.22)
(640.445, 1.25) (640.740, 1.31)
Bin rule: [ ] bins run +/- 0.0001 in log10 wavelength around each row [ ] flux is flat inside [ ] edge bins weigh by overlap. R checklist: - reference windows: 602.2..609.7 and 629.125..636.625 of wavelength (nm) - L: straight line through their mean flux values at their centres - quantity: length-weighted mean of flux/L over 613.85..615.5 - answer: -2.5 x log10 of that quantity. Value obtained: 0.01 mag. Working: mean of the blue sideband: 1.24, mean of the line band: 1.22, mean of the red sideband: 1.23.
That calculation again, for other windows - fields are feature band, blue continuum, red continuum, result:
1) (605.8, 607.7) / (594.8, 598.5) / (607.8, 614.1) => -0.03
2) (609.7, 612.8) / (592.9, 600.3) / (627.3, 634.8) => 0.00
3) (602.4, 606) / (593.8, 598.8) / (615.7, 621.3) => -0.05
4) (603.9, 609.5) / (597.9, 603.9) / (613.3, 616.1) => -0.03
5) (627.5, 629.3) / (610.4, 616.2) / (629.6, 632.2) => 0.00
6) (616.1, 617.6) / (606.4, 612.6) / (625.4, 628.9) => 0.13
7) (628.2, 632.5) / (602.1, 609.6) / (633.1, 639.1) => 0.03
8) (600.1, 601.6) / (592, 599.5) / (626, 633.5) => -0.01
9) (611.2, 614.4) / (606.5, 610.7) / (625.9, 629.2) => 0.01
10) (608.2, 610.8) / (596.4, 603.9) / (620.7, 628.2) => -0.02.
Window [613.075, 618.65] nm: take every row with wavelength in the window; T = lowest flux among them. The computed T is 0.951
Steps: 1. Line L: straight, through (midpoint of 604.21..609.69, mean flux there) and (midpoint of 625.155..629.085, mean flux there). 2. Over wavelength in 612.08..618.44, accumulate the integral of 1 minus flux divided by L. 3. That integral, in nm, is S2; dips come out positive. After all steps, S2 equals 0.22 nm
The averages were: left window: 1.24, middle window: 1.17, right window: 1.18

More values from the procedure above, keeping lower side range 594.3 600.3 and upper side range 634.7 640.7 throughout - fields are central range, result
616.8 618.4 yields 0.04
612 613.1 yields 0.05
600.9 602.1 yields 0.02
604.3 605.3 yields -0.05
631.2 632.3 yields -0.02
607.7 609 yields -0.03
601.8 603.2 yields 0.00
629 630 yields 0.04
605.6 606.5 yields -0.02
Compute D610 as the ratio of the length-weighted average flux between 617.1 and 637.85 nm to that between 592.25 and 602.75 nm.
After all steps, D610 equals 1.0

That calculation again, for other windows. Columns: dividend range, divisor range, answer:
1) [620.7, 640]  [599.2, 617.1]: 0.99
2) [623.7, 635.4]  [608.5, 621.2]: 1.00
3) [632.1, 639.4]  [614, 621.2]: 1.04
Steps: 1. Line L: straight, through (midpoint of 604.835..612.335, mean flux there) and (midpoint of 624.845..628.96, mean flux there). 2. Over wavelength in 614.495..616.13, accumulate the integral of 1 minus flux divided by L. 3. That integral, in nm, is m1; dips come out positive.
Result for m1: 0.01 nm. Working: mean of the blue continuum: 1.23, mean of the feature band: 1.21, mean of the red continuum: 1.18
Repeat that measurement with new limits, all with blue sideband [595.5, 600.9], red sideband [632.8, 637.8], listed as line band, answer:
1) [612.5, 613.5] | -0.004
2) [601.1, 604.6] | -0.010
